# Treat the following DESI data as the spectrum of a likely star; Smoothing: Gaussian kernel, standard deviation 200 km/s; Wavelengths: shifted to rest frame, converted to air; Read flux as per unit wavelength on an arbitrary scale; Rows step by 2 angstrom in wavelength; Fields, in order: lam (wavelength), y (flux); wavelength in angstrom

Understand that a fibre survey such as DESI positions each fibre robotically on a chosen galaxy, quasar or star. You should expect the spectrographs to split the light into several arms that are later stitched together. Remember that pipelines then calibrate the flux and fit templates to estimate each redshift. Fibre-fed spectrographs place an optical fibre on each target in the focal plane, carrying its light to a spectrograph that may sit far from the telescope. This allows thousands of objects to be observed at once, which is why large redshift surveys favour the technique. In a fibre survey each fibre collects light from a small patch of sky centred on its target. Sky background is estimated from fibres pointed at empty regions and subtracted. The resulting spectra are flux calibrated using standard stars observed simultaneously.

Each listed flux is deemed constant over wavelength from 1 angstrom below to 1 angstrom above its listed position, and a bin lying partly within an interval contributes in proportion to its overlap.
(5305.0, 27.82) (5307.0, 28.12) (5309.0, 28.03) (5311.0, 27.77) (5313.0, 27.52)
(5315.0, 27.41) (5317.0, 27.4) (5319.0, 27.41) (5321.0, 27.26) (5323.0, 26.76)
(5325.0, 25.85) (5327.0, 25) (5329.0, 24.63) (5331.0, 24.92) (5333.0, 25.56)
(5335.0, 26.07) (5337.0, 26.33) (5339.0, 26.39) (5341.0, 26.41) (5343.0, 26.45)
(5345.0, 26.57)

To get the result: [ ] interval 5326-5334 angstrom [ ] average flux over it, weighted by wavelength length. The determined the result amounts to 25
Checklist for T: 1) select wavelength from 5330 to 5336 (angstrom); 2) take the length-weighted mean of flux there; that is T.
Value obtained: 25.5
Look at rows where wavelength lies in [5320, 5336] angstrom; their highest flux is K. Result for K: 27.26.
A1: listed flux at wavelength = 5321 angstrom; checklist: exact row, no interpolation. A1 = 27.26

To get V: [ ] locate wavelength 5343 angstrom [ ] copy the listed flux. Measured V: 26.45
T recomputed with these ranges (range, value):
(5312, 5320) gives 27.4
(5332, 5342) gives 26.2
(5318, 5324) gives 27.1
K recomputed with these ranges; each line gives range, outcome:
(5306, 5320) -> 28.12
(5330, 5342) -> 26.41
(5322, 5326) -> 26.76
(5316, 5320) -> 27.41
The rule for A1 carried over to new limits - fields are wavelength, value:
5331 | 24.92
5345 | 26.57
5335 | 26.07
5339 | 26.39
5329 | 24.63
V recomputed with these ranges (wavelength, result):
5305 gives 27.82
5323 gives 26.76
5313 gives 27.52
